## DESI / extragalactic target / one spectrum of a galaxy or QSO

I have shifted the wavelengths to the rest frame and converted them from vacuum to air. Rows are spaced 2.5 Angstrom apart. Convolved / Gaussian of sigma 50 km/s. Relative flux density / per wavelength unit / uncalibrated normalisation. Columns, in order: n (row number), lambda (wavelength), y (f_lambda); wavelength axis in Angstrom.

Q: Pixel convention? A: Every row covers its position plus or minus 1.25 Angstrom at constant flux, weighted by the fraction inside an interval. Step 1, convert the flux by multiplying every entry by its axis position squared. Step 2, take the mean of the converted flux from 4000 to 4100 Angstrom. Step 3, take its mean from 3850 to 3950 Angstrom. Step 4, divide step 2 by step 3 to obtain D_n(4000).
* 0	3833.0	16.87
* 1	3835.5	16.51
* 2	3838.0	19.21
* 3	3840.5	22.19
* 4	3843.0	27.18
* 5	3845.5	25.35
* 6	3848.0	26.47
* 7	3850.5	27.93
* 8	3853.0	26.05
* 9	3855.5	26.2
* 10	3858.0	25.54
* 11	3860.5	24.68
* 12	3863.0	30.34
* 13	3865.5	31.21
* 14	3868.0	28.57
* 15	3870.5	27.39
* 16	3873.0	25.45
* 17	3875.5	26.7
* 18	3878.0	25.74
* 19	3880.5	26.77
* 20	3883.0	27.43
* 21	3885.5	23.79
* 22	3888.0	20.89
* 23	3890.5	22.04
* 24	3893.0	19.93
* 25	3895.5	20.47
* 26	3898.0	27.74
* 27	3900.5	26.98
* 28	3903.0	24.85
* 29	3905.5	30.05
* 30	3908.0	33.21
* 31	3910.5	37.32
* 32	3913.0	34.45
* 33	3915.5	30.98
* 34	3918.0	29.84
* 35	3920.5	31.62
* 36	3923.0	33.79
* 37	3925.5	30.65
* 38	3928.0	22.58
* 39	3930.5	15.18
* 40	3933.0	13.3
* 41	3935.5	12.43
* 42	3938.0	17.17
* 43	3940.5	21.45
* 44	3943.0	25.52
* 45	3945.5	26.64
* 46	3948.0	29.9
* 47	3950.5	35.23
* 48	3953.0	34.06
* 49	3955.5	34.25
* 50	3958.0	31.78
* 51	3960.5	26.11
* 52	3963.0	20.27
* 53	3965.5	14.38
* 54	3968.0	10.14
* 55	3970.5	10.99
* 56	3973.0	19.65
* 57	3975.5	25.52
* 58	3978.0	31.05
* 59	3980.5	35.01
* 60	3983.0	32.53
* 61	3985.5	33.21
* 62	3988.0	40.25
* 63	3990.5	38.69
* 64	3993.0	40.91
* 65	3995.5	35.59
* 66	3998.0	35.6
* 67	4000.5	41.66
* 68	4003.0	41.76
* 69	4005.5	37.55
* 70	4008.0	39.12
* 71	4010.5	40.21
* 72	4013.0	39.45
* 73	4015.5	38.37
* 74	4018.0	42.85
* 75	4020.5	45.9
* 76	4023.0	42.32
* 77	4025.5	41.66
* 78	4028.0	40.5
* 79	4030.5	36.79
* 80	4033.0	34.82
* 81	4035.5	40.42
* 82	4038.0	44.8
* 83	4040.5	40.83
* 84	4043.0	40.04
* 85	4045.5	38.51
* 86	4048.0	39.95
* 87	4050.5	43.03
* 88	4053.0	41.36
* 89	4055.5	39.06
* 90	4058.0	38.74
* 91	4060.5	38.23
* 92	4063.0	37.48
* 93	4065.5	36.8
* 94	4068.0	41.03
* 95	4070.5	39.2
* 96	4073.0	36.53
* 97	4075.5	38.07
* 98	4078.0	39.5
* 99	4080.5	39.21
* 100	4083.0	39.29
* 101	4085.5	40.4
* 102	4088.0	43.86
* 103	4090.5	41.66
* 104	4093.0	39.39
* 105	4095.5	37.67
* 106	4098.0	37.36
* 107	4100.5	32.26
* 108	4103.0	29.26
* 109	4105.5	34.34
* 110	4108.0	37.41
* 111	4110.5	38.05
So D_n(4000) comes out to 1.64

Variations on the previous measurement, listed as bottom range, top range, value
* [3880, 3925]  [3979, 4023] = 1.46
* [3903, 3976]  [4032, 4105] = 1.63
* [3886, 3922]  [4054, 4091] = 1.53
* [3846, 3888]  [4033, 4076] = 1.63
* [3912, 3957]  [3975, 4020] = 1.46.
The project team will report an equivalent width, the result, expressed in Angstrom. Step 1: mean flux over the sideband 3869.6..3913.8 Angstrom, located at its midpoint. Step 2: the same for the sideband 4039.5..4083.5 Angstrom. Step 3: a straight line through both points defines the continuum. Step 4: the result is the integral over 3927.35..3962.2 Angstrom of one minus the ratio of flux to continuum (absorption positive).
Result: 6.9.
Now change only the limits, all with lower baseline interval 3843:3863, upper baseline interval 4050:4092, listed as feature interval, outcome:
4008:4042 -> -3.6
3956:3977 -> 8.0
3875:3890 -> 1.7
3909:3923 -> -1.3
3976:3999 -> -0.7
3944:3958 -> 0.2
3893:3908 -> 1.6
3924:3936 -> 4.4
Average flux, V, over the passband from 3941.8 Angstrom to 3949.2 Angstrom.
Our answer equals 27.3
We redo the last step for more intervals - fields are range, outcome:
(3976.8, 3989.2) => 34.4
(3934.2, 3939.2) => 14.8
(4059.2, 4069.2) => 38.4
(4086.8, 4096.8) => 40.6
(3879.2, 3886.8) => 26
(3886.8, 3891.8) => 21.5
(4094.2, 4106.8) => 34.2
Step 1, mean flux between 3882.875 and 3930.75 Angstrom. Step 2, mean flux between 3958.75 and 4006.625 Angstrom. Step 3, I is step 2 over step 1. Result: 1.10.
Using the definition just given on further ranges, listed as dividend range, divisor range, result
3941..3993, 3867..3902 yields 1.12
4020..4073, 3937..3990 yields 1.50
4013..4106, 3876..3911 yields 1.51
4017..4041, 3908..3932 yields 1.39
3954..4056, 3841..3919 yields 1.30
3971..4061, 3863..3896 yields 1.50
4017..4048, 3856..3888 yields 1.53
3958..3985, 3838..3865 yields 0.90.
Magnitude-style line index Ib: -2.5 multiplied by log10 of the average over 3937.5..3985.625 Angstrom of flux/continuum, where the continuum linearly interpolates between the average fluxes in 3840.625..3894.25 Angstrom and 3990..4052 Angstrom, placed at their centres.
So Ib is 0.32 mag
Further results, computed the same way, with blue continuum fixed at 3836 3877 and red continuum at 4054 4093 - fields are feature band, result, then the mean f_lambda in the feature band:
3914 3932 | 0.090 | 27.7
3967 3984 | 0.377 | 23.6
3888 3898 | 0.290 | 21.7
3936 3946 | 0.400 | 21.6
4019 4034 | -0.115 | 40.5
